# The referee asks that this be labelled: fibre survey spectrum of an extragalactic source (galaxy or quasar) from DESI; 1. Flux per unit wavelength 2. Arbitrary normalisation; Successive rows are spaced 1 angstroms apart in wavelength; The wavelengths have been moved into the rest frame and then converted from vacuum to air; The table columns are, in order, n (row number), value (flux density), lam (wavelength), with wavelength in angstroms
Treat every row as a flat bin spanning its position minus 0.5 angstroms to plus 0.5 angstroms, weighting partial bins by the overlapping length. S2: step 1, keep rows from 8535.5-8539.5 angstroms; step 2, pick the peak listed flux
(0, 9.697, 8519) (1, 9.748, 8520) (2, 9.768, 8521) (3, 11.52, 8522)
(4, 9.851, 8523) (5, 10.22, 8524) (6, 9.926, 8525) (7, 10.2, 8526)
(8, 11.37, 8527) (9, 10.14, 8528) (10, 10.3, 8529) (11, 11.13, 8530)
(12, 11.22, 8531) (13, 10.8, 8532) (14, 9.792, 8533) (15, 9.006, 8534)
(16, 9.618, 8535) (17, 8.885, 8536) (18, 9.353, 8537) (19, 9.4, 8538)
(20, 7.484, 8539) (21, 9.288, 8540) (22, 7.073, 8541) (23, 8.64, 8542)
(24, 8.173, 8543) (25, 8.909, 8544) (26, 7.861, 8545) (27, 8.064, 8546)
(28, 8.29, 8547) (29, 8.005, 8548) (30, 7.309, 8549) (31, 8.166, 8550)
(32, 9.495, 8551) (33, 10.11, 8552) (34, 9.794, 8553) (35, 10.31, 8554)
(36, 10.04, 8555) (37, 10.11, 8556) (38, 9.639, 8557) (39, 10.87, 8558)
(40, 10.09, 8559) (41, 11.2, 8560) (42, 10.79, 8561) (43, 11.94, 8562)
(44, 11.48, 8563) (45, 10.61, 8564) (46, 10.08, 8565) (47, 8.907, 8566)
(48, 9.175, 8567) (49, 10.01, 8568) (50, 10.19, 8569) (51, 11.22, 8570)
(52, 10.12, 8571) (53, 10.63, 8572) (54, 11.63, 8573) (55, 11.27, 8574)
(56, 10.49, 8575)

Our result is 9.4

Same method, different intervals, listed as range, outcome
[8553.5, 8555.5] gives 10.31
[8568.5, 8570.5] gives 11.22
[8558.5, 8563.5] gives 11.94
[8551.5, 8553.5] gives 10.11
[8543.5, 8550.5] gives 8.909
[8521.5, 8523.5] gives 11.52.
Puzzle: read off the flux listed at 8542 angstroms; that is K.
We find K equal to 8.64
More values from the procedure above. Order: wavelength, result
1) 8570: 11.22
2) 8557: 9.639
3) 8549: 7.309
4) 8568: 10.01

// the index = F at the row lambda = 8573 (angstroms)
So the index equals 11.63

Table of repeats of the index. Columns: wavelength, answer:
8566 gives 8.907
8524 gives 10.22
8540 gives 9.288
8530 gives 11.13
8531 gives 11.22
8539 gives 7.484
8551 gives 9.495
